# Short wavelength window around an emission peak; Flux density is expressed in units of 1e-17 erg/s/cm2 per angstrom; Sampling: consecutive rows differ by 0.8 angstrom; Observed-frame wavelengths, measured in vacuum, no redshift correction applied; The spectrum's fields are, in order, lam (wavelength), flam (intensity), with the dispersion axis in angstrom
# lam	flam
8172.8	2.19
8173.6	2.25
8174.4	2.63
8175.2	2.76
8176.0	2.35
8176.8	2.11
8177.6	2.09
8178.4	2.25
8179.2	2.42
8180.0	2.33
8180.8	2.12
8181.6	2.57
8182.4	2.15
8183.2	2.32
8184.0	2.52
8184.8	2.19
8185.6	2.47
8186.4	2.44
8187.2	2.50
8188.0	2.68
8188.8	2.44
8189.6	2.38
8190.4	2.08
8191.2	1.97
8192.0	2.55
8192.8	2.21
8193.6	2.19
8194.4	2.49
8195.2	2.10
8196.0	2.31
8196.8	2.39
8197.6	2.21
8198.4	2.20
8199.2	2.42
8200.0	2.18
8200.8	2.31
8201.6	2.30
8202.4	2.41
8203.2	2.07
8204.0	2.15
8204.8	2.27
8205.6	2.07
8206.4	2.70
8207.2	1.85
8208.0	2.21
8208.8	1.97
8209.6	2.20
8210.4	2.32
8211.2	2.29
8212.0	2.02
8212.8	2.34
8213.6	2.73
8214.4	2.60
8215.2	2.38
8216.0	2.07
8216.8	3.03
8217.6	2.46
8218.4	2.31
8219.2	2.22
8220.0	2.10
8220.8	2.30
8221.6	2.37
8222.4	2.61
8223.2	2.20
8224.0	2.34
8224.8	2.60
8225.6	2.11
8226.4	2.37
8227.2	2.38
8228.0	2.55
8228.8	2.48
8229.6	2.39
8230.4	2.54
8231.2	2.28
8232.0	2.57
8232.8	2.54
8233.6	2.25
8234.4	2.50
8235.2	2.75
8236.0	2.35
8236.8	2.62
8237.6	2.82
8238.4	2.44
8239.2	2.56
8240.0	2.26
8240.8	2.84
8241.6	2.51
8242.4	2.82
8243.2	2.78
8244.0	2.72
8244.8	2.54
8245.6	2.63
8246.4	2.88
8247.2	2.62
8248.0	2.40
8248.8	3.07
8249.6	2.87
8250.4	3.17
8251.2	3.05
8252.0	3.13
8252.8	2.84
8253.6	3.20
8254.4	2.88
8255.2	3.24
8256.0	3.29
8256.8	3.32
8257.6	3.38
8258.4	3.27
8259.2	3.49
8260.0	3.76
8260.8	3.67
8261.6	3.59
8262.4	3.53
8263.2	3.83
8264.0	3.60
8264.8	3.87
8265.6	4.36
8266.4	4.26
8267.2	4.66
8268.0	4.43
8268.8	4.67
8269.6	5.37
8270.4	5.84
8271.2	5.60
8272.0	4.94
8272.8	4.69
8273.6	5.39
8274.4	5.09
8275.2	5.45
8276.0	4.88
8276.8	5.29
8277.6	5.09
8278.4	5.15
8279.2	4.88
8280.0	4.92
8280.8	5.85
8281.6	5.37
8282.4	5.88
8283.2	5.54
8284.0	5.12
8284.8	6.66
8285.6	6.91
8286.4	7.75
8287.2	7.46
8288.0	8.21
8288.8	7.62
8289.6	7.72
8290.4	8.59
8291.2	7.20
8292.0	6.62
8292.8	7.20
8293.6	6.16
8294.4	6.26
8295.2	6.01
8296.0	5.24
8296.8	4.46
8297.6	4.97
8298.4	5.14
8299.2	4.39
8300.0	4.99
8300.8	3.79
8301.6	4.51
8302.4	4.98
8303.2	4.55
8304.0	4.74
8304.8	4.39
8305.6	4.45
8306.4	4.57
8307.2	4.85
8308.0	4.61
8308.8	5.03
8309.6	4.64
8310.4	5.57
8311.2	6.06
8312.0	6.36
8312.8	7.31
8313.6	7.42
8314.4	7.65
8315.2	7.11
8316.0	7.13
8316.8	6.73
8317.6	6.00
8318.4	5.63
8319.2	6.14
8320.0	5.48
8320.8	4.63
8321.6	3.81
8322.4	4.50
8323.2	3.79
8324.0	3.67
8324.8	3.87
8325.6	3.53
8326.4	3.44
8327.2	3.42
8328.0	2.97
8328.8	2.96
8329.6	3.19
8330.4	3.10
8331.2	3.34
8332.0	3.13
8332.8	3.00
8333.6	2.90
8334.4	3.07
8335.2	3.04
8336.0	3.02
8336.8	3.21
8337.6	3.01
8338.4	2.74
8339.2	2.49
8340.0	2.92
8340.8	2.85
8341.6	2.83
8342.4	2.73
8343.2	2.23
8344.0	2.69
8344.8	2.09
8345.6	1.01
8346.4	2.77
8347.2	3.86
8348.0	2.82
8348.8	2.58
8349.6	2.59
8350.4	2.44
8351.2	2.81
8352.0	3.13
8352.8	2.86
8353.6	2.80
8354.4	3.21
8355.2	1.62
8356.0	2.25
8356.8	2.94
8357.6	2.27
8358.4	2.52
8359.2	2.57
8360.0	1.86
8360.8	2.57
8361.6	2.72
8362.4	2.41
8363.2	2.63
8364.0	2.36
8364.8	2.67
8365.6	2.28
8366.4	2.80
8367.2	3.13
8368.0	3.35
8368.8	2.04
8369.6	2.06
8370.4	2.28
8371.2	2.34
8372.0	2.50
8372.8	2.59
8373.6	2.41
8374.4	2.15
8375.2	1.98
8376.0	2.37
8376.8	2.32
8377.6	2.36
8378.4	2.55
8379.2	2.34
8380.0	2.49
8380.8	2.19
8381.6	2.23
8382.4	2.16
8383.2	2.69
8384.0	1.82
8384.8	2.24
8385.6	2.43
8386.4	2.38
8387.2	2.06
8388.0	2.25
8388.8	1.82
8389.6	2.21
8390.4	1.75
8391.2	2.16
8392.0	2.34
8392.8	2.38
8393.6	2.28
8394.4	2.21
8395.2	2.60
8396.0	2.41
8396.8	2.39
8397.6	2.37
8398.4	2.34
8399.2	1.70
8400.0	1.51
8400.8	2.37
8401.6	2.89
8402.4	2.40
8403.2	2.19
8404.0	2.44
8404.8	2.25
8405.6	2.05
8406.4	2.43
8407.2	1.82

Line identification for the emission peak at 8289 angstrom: H-alpha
